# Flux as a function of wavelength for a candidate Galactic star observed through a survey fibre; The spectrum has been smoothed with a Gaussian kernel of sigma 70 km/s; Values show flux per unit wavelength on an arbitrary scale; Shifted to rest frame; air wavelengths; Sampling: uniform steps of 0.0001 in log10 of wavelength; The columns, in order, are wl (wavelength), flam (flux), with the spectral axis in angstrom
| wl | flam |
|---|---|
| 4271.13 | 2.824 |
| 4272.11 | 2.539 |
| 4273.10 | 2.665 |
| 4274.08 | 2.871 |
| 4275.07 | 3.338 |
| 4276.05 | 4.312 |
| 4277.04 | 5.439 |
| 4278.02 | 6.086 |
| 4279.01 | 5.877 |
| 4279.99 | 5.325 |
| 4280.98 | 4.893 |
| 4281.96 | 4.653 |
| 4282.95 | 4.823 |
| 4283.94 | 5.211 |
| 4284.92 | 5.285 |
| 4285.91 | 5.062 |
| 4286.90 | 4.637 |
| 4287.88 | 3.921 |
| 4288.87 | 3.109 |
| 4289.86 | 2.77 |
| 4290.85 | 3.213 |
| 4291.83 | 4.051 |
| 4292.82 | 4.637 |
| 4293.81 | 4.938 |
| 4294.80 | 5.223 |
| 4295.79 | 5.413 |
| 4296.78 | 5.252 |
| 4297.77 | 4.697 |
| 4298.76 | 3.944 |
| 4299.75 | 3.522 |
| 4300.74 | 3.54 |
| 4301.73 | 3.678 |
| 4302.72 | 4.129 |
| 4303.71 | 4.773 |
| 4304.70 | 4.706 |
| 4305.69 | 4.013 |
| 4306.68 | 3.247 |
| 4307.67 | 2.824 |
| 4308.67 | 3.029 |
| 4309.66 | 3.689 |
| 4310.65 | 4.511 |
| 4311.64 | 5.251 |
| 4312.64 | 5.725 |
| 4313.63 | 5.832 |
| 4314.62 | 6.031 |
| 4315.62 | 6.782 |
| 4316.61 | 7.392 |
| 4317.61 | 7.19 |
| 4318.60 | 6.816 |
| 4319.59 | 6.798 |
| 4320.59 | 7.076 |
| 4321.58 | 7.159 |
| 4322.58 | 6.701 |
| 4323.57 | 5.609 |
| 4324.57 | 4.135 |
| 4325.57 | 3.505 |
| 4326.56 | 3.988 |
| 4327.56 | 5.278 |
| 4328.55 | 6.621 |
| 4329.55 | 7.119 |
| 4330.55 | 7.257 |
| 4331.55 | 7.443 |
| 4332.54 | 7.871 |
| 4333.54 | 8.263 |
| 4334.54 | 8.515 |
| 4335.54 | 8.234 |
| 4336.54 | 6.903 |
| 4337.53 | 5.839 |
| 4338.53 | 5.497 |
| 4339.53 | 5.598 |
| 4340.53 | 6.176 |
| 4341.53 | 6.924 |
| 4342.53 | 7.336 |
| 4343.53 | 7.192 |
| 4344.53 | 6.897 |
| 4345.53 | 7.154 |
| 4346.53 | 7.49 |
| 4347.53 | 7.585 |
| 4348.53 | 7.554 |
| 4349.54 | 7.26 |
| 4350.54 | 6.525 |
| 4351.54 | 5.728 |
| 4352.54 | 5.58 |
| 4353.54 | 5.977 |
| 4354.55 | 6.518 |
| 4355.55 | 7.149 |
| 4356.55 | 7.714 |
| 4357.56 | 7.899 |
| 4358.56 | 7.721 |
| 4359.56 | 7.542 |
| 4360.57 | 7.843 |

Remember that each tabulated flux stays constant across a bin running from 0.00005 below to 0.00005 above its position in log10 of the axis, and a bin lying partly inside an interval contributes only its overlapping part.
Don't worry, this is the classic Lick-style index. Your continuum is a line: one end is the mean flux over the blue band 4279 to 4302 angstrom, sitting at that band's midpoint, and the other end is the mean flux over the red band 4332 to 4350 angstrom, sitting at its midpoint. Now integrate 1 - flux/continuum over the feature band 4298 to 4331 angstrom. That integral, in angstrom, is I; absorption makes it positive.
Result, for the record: 3.3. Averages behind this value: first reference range 4.46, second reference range 7.13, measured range 5.2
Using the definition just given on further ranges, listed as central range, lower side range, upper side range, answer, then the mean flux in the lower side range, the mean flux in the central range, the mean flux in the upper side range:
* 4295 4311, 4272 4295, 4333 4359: 3.4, 4.39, 4.08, 6.97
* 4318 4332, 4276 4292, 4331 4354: 0.3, 4.65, 6.11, 6.94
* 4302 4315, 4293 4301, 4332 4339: 2.4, 4.6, 4.42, 7.32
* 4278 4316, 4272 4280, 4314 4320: 6.5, 4.29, 4.55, 6.82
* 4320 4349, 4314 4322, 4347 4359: 1.1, 6.89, 6.65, 6.93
